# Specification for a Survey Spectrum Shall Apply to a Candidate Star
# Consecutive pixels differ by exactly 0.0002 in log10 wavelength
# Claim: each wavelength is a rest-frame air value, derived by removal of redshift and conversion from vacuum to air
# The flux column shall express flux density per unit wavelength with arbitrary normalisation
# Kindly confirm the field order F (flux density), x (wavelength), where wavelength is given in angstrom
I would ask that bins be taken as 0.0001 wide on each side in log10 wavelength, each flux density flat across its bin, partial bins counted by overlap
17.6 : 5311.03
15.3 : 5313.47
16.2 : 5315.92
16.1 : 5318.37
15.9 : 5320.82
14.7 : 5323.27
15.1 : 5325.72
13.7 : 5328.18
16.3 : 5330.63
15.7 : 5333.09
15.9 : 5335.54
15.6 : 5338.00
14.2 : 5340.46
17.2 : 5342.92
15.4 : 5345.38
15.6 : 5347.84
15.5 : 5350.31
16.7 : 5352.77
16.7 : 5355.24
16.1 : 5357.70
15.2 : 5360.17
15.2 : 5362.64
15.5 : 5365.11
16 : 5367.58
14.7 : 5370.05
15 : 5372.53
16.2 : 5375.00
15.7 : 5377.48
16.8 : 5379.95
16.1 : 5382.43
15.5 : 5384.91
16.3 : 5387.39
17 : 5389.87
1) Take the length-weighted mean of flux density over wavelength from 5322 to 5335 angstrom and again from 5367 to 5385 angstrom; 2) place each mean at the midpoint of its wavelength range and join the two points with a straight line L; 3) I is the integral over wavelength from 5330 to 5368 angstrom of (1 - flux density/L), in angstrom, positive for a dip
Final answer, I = -0.9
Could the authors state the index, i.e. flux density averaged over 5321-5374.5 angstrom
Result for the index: 15.5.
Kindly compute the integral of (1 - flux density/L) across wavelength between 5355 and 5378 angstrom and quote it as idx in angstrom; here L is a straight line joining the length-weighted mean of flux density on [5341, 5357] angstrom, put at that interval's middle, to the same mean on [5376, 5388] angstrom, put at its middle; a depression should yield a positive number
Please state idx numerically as 0.7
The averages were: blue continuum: 16.1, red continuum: 16.1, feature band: 15.6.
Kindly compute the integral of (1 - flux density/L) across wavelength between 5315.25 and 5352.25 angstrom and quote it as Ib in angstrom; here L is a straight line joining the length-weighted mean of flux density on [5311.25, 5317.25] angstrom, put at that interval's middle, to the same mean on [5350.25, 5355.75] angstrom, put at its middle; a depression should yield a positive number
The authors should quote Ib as 1.58 angstrom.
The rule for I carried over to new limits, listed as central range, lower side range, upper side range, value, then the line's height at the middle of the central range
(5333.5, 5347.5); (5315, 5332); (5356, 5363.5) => -0.1 angstrom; 15.5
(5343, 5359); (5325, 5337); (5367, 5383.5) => -0.6 angstrom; 15.5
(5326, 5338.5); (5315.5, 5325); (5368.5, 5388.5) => 0.2 angstrom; 15.7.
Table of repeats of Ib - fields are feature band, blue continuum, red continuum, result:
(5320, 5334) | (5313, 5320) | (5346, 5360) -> 0.7 angstrom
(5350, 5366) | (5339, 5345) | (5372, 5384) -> -0.1 angstrom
